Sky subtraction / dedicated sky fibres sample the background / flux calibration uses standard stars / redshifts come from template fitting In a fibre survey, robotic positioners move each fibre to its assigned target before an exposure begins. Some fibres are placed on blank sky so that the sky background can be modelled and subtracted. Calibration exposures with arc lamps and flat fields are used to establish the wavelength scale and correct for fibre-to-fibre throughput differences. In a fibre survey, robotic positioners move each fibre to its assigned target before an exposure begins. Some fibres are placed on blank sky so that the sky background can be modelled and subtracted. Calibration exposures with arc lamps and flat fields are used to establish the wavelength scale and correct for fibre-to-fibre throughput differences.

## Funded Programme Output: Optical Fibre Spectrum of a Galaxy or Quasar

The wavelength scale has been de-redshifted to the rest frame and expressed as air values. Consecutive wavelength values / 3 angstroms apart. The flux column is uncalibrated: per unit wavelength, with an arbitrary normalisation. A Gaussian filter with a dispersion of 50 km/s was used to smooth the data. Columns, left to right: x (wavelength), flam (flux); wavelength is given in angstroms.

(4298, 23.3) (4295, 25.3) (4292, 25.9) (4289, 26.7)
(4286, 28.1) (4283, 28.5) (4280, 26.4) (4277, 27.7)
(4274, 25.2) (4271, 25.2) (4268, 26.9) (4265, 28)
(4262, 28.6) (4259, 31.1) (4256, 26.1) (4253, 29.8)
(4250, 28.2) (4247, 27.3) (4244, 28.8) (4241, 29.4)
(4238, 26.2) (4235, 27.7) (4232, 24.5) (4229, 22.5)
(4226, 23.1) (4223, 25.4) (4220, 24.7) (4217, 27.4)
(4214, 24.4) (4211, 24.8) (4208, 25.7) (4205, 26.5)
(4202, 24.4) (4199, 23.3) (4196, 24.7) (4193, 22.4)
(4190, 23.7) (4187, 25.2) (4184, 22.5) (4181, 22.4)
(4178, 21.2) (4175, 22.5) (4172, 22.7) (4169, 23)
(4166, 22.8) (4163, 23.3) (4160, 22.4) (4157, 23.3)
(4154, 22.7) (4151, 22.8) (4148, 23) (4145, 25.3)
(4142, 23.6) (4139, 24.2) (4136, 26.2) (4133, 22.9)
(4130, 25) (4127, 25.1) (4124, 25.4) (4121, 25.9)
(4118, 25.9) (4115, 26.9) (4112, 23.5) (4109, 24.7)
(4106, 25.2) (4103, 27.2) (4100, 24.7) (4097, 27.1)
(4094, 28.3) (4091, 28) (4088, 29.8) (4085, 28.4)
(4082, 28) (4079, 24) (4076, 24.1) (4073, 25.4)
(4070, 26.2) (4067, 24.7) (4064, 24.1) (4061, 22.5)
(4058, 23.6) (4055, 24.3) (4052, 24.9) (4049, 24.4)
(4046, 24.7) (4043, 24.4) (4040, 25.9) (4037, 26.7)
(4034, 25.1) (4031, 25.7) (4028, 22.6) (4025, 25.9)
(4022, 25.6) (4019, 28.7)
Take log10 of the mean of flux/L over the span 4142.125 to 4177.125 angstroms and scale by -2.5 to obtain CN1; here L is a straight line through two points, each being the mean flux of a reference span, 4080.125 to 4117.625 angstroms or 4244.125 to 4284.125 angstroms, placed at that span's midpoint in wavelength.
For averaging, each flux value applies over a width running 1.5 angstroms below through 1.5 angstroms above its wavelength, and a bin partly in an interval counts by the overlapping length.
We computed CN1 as 0.17 mag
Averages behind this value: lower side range 26.8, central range 23.1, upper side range 27.6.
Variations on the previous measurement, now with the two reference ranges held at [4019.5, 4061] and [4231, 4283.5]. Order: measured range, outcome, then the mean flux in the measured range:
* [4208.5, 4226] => 0.08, 25.2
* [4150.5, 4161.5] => 0.16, 22.8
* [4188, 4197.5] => 0.13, 23.7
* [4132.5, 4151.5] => 0.09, 24.1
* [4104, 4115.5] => 0.03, 25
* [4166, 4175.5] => 0.16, 22.8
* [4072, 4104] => -0.06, 26.8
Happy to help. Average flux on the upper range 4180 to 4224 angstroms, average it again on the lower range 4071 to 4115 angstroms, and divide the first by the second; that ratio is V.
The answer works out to 0.93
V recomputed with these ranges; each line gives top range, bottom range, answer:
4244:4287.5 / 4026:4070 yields 1.12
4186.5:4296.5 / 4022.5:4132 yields 1.03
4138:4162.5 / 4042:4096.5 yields 0.91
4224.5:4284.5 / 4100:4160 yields 1.10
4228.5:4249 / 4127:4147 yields 1.09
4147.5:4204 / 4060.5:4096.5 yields 0.88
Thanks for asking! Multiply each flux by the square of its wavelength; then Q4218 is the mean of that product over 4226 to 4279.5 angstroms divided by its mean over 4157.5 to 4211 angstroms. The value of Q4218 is 1.19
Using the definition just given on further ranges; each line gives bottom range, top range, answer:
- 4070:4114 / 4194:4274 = 1.07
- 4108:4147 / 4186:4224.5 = 1.03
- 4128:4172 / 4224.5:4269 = 1.21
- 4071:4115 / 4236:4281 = 1.14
